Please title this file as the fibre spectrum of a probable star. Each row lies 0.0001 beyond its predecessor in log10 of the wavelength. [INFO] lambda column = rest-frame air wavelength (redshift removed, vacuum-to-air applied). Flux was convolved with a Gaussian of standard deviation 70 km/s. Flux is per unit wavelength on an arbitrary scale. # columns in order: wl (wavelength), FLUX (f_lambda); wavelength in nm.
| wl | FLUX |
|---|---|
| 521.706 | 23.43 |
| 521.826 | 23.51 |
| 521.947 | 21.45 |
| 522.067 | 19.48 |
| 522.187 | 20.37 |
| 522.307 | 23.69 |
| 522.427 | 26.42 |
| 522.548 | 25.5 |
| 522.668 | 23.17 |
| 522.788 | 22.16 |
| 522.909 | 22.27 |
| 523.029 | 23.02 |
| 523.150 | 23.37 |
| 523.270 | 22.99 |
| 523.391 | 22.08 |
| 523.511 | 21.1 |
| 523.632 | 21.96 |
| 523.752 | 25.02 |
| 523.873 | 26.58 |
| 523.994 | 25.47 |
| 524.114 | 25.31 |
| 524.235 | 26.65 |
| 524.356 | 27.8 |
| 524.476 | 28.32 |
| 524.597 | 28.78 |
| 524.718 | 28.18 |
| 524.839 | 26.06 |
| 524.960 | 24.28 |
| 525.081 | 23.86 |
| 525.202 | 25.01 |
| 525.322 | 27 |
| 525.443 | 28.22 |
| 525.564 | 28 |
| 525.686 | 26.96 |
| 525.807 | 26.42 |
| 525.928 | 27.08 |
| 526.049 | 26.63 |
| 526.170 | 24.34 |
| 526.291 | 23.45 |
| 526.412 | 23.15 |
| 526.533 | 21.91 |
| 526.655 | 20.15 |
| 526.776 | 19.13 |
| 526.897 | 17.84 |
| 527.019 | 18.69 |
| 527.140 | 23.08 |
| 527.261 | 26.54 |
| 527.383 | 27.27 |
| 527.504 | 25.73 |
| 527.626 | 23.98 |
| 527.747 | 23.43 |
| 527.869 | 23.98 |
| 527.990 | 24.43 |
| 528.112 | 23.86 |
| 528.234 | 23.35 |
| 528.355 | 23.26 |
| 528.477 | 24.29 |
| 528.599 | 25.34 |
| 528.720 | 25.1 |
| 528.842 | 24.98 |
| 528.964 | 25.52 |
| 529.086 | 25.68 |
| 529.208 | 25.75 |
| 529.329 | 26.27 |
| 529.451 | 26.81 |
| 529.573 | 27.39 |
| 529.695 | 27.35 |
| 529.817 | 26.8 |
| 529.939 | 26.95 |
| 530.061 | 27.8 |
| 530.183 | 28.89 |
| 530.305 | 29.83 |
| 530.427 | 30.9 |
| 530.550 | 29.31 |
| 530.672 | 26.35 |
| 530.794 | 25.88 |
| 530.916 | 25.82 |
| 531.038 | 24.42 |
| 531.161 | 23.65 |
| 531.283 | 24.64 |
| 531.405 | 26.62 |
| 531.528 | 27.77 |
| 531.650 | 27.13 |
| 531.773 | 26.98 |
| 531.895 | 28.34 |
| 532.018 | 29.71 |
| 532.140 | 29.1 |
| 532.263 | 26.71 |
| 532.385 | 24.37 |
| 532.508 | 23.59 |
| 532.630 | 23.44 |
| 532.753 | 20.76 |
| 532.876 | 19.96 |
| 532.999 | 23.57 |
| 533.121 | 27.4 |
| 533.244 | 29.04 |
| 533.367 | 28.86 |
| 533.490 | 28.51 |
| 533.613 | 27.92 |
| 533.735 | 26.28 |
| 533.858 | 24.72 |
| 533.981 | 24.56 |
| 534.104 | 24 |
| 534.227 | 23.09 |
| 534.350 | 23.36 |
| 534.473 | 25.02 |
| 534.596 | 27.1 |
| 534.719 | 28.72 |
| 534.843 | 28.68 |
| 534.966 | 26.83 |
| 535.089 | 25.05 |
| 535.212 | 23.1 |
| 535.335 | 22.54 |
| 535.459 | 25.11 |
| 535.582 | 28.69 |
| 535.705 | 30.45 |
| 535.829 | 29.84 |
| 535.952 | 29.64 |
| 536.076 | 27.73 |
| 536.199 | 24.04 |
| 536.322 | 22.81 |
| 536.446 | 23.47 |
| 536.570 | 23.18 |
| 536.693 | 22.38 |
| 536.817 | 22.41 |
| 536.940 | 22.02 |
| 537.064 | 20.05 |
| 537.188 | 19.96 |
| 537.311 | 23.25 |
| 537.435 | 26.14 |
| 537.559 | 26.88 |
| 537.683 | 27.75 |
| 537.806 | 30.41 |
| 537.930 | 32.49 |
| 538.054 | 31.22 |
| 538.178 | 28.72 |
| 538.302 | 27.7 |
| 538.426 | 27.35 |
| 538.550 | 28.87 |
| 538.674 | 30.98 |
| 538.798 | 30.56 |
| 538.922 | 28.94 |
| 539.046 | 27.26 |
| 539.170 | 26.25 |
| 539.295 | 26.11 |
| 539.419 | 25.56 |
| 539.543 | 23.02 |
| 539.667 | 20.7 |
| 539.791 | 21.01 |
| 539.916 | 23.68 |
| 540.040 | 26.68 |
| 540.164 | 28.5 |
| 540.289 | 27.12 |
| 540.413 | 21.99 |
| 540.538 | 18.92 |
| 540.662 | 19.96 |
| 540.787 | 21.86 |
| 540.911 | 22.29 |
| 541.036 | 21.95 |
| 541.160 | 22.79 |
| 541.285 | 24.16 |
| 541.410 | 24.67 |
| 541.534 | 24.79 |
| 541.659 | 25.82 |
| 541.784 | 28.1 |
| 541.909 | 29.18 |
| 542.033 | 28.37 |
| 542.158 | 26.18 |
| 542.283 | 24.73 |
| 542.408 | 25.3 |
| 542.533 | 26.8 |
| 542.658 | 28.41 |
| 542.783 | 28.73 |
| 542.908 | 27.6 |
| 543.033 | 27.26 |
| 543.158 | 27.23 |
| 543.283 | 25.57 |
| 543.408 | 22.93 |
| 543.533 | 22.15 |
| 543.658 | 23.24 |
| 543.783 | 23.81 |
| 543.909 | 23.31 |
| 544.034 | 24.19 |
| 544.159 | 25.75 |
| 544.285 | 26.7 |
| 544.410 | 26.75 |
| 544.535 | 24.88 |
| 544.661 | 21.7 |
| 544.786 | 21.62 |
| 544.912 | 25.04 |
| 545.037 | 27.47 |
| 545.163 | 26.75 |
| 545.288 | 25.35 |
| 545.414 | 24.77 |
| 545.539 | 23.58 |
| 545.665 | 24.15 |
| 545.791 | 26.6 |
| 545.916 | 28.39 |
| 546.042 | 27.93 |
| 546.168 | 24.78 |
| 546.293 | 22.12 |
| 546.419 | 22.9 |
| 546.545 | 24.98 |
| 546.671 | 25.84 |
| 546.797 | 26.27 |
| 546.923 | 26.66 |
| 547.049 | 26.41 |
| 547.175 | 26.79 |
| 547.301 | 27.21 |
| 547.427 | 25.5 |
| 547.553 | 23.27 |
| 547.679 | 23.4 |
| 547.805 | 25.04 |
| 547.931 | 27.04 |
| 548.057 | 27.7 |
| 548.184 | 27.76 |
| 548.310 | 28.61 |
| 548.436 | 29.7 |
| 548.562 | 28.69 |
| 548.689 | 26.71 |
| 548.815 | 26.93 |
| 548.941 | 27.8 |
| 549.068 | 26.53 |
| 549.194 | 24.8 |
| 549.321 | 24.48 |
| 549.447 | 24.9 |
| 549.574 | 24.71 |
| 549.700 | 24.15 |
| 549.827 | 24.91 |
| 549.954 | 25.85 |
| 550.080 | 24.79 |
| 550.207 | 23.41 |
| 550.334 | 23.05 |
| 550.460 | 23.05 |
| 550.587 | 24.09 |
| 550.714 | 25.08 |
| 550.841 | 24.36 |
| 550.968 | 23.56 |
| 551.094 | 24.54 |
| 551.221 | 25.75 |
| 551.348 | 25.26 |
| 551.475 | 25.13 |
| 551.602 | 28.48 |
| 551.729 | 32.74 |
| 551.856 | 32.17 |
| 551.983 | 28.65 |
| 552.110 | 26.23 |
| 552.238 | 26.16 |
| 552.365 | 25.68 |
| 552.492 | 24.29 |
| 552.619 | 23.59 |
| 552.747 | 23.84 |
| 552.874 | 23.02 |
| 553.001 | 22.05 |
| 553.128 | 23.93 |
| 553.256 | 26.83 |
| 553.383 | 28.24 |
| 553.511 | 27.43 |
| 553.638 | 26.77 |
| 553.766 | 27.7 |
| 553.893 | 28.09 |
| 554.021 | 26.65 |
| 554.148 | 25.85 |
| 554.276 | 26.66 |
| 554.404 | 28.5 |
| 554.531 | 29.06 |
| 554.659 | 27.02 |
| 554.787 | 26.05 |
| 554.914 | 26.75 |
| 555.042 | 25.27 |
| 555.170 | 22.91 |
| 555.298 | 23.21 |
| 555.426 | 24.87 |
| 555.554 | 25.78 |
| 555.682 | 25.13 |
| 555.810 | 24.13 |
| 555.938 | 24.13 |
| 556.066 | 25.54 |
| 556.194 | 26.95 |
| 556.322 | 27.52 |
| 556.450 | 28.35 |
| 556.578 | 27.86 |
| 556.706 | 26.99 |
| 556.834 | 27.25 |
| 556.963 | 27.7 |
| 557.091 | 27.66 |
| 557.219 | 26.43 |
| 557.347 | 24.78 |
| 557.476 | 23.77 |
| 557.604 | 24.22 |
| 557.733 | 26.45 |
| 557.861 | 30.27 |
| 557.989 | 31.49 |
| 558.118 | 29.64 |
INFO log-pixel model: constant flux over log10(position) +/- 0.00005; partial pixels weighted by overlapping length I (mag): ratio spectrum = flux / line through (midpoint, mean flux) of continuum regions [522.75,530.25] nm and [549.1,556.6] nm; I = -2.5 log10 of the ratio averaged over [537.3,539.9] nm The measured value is -0.079 mag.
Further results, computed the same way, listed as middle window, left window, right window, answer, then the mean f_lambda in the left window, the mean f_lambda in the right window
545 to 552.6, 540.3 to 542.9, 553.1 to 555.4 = 0.00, 24.9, 26.5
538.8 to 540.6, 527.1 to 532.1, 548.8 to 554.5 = 0.05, 26.2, 25.8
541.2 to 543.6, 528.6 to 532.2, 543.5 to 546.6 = -0.04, 26.9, 24.8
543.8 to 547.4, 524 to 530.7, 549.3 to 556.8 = 0.02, 25.5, 25.8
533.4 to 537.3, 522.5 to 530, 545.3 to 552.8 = 0.00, 24.8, 25.8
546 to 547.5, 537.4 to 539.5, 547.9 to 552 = 0.05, 28.4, 26.2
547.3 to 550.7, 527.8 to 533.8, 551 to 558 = 0.03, 26.1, 26.3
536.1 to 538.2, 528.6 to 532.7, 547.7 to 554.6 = 0.06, 26.6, 26.1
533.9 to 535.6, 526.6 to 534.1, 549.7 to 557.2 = 0.01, 25.5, 26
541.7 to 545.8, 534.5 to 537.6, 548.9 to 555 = 0.00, 25.2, 25.9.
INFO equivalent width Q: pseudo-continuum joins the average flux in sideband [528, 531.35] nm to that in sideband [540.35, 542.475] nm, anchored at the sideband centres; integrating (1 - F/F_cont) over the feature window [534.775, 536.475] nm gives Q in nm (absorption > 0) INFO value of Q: -0.08 nm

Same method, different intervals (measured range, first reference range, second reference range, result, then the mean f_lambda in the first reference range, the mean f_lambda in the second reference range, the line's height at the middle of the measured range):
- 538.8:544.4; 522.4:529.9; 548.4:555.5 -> 0.08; 24.7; 25.9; 25.4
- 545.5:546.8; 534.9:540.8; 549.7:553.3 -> 0.01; 25.6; 25.3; 25.5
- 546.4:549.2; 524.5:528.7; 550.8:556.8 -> -0.07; 24.6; 26.2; 25.8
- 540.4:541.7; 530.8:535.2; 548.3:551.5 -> 0.15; 25.8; 25.4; 25.6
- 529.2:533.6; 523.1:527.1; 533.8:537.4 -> -0.32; 24.6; 24.9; 24.8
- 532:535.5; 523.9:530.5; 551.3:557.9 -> 0.02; 25.4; 26.3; 25.7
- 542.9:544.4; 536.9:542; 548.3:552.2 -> 0.05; 25.5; 26.1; 25.7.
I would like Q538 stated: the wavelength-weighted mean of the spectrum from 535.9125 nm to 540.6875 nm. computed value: 25.6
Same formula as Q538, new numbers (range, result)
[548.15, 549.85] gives 26.5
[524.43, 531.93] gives 25.5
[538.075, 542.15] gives 25.5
